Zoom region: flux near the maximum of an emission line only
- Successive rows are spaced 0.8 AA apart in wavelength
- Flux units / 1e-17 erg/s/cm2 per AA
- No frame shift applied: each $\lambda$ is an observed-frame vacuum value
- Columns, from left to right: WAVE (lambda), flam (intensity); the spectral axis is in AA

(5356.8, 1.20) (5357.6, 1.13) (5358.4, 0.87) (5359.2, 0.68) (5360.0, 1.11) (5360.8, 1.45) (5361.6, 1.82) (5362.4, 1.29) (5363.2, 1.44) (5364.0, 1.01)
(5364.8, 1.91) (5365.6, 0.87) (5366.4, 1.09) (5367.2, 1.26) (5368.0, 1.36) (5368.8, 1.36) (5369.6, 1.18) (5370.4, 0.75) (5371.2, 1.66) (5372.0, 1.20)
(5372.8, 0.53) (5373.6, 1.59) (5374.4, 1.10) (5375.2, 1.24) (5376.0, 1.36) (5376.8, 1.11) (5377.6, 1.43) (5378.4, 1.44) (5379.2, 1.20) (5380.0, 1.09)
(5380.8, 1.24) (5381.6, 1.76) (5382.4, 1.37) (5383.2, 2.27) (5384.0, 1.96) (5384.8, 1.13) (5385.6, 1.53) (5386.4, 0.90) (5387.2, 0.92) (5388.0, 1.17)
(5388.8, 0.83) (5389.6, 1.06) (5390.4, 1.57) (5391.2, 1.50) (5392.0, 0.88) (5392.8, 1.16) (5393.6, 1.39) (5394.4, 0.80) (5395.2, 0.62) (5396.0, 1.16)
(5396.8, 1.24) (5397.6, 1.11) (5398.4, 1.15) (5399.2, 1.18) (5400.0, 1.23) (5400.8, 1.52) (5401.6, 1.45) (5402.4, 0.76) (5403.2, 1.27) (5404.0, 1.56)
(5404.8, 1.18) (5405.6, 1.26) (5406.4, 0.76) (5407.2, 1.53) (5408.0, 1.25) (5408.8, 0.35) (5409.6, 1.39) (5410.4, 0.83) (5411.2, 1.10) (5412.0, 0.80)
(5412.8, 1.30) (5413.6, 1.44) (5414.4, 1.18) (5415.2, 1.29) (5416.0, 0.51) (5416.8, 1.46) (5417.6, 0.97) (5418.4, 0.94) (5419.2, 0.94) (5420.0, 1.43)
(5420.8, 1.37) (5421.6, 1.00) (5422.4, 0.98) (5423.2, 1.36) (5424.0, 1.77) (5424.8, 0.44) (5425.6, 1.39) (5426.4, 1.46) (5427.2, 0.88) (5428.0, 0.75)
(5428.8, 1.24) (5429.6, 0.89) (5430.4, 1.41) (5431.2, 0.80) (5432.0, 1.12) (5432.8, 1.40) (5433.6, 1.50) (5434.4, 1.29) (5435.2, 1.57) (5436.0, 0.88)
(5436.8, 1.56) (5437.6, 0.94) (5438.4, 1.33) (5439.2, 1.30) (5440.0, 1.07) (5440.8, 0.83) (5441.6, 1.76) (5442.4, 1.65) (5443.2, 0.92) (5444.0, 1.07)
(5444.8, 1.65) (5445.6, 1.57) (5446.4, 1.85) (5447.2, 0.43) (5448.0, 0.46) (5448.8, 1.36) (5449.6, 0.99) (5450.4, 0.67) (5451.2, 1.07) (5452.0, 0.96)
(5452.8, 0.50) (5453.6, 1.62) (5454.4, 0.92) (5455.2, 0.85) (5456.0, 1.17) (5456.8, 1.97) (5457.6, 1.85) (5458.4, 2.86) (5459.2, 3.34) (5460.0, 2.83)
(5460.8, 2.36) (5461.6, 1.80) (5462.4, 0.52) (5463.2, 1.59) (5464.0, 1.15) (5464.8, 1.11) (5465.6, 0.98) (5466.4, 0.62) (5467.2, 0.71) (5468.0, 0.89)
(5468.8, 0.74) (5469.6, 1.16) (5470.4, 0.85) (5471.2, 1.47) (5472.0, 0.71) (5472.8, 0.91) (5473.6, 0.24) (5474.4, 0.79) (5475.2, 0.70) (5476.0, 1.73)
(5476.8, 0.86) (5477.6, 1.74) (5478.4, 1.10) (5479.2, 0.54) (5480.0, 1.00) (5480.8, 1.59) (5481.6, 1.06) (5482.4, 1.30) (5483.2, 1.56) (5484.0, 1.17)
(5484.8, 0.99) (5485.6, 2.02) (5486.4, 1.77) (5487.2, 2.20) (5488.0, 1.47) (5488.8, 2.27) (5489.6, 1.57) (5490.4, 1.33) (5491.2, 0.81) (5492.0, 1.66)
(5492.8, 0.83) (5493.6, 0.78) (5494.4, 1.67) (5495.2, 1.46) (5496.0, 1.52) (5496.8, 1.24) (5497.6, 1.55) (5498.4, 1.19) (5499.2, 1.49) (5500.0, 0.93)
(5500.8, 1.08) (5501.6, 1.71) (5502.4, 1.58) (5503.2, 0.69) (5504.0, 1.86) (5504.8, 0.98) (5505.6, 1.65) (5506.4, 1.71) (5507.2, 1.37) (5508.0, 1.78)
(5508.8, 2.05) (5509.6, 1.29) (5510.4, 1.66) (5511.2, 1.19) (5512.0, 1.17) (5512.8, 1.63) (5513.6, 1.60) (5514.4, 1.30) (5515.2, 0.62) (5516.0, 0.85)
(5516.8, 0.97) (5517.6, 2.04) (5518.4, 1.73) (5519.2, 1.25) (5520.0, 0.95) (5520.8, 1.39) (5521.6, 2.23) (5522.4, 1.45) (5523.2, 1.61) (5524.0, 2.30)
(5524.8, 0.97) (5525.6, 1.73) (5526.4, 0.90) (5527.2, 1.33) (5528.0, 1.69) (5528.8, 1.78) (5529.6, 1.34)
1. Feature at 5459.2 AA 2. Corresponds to H-gamma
